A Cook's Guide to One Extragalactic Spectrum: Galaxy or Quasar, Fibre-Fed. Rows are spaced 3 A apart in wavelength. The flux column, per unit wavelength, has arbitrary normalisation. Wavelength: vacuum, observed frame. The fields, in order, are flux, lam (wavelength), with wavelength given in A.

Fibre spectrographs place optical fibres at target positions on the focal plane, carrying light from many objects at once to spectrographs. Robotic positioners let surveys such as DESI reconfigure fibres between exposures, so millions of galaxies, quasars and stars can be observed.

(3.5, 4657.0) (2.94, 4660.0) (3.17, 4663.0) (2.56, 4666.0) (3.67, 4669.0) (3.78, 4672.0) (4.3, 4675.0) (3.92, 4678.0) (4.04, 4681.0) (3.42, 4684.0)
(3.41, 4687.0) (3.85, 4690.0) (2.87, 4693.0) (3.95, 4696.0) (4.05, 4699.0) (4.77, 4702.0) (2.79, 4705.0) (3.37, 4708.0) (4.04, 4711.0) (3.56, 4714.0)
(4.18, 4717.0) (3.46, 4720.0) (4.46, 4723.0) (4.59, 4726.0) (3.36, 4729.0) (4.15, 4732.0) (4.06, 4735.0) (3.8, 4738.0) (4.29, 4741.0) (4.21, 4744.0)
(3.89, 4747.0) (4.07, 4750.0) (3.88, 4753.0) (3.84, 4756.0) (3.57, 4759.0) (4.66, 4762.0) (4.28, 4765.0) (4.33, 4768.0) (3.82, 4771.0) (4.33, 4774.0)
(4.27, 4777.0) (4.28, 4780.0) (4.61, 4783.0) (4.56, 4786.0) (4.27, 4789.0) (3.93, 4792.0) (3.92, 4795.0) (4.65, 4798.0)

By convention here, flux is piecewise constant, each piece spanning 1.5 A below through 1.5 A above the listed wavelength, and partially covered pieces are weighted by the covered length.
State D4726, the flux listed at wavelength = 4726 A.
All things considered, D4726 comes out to 4.59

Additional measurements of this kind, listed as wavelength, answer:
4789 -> 4.27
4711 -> 4.04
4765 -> 4.28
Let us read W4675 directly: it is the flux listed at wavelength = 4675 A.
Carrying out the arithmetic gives 4.3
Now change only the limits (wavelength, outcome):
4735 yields 4.06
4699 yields 4.05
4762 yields 4.66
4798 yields 4.65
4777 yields 4.27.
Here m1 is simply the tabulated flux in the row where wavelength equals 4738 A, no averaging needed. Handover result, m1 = 3.8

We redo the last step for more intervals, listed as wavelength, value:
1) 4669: 3.67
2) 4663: 3.17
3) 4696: 3.95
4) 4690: 3.85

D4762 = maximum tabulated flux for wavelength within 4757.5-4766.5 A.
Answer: 4.66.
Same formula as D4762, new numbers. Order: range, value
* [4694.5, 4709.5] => 4.77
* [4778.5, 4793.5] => 4.61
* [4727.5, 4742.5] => 4.29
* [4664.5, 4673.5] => 3.78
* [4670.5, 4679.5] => 4.3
